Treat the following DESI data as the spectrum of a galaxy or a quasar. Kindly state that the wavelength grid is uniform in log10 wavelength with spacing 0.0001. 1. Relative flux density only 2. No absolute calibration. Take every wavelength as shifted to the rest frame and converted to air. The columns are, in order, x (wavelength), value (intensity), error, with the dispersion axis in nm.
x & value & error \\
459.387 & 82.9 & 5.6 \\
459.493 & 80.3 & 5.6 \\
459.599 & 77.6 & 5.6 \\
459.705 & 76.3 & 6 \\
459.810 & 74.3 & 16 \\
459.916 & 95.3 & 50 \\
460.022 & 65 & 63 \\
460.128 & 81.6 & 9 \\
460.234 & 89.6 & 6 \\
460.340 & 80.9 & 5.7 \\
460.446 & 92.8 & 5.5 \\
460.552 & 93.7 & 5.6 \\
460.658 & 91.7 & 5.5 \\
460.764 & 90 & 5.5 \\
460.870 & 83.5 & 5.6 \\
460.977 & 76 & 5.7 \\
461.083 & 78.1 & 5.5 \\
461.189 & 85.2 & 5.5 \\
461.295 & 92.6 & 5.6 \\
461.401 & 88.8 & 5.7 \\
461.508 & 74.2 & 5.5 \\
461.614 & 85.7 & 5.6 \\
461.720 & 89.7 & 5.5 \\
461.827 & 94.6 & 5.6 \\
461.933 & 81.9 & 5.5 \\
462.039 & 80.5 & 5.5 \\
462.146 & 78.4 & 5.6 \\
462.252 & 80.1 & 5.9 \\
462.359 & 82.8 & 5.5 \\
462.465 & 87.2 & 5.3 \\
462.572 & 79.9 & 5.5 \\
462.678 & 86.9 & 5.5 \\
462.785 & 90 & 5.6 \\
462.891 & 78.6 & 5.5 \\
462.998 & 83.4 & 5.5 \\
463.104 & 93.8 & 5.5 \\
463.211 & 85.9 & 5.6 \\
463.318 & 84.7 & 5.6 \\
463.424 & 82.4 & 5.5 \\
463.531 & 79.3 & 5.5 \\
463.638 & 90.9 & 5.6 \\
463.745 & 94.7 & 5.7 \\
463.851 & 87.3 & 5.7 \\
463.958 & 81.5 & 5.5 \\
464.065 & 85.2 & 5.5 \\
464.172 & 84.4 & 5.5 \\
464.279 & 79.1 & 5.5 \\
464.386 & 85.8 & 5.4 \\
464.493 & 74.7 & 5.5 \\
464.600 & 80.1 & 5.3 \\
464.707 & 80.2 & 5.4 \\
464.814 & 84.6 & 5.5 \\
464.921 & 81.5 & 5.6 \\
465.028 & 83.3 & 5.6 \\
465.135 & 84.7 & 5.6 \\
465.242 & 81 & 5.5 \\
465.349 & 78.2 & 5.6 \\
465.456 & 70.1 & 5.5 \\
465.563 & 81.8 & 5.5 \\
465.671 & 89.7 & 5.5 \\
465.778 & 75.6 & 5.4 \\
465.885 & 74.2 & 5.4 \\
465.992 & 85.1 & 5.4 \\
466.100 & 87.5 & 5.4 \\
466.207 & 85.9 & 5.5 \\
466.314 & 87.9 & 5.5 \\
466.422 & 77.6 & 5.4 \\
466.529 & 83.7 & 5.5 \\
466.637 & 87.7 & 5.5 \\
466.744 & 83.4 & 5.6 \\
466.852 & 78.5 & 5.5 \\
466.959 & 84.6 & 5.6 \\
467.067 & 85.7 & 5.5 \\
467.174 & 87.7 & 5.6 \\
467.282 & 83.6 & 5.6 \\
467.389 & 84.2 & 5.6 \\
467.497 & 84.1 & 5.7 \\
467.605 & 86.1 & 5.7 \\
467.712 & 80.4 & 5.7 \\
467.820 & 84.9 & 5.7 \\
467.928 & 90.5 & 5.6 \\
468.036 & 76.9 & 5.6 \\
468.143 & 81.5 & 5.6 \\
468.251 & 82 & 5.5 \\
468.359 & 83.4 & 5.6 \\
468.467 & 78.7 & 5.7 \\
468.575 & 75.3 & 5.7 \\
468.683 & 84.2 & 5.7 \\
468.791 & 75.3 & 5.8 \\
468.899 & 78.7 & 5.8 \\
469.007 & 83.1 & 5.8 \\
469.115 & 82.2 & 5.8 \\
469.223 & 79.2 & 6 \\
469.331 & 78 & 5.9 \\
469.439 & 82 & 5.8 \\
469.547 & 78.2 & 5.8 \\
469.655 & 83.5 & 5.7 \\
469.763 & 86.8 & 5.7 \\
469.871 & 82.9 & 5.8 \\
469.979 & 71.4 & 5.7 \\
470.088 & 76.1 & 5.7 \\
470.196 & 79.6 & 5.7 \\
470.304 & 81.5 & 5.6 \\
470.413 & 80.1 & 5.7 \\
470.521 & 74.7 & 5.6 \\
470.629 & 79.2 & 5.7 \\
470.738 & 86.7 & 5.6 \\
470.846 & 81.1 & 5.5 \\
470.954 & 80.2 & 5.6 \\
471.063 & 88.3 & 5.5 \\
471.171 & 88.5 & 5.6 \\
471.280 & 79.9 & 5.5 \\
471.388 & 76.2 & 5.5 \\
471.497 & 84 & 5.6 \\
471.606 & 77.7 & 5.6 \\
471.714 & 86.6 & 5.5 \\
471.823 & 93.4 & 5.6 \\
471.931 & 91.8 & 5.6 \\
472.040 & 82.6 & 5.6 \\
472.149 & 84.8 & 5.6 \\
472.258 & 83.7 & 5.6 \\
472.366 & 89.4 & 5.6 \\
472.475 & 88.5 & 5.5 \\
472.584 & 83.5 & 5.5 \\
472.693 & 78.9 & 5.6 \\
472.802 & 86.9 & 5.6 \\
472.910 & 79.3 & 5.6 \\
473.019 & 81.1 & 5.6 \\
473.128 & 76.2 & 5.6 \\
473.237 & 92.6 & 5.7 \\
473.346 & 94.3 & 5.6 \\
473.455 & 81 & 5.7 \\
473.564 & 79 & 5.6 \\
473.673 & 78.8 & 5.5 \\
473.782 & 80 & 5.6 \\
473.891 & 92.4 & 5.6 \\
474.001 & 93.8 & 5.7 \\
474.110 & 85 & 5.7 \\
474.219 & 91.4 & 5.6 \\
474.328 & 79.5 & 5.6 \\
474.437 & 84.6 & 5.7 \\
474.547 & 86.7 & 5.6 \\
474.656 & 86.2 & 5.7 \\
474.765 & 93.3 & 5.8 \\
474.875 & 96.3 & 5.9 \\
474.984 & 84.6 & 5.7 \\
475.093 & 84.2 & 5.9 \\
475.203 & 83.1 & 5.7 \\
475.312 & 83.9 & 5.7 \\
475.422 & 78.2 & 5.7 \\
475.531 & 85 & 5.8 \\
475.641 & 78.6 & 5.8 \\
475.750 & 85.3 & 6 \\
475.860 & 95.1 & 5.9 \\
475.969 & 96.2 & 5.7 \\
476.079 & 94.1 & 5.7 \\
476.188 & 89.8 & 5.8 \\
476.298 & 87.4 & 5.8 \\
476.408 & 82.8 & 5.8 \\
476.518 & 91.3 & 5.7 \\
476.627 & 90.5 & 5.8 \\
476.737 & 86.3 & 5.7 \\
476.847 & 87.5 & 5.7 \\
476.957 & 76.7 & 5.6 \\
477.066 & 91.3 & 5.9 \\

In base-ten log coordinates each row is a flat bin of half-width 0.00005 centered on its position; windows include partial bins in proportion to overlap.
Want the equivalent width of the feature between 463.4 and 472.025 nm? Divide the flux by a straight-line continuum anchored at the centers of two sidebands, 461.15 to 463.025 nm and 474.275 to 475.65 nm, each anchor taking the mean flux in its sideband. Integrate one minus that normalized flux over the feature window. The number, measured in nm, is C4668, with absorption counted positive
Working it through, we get 0.24 nm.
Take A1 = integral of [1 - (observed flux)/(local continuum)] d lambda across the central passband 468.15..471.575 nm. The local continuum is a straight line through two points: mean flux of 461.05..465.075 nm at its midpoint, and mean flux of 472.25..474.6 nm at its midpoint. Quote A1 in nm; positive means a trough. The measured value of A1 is 0.16 nm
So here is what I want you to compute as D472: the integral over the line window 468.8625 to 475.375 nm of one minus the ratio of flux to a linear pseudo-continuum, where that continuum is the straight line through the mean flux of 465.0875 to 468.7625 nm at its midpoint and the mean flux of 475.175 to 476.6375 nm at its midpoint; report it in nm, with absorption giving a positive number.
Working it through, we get 0.124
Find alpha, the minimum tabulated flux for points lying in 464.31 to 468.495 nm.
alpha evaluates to 70.1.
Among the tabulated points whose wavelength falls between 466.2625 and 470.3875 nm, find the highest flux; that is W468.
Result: 90.5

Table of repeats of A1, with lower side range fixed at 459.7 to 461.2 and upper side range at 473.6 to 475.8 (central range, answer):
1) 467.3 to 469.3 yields 0.072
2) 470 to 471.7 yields 0.083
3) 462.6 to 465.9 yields 0.045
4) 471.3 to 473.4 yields 0.012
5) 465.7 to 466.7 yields 0.018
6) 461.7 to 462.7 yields 0.001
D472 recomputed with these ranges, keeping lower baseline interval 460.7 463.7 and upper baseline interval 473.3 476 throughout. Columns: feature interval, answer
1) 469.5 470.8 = 0.083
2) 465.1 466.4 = 0.051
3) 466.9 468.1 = 0.012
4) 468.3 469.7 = 0.087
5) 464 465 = 0.036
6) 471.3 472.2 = 0.014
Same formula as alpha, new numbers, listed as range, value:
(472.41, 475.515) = 76.2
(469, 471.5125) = 71.4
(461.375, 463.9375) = 74.2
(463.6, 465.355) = 74.7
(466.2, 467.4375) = 77.6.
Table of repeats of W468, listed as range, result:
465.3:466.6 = 89.7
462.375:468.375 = 94.7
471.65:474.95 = 96.3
